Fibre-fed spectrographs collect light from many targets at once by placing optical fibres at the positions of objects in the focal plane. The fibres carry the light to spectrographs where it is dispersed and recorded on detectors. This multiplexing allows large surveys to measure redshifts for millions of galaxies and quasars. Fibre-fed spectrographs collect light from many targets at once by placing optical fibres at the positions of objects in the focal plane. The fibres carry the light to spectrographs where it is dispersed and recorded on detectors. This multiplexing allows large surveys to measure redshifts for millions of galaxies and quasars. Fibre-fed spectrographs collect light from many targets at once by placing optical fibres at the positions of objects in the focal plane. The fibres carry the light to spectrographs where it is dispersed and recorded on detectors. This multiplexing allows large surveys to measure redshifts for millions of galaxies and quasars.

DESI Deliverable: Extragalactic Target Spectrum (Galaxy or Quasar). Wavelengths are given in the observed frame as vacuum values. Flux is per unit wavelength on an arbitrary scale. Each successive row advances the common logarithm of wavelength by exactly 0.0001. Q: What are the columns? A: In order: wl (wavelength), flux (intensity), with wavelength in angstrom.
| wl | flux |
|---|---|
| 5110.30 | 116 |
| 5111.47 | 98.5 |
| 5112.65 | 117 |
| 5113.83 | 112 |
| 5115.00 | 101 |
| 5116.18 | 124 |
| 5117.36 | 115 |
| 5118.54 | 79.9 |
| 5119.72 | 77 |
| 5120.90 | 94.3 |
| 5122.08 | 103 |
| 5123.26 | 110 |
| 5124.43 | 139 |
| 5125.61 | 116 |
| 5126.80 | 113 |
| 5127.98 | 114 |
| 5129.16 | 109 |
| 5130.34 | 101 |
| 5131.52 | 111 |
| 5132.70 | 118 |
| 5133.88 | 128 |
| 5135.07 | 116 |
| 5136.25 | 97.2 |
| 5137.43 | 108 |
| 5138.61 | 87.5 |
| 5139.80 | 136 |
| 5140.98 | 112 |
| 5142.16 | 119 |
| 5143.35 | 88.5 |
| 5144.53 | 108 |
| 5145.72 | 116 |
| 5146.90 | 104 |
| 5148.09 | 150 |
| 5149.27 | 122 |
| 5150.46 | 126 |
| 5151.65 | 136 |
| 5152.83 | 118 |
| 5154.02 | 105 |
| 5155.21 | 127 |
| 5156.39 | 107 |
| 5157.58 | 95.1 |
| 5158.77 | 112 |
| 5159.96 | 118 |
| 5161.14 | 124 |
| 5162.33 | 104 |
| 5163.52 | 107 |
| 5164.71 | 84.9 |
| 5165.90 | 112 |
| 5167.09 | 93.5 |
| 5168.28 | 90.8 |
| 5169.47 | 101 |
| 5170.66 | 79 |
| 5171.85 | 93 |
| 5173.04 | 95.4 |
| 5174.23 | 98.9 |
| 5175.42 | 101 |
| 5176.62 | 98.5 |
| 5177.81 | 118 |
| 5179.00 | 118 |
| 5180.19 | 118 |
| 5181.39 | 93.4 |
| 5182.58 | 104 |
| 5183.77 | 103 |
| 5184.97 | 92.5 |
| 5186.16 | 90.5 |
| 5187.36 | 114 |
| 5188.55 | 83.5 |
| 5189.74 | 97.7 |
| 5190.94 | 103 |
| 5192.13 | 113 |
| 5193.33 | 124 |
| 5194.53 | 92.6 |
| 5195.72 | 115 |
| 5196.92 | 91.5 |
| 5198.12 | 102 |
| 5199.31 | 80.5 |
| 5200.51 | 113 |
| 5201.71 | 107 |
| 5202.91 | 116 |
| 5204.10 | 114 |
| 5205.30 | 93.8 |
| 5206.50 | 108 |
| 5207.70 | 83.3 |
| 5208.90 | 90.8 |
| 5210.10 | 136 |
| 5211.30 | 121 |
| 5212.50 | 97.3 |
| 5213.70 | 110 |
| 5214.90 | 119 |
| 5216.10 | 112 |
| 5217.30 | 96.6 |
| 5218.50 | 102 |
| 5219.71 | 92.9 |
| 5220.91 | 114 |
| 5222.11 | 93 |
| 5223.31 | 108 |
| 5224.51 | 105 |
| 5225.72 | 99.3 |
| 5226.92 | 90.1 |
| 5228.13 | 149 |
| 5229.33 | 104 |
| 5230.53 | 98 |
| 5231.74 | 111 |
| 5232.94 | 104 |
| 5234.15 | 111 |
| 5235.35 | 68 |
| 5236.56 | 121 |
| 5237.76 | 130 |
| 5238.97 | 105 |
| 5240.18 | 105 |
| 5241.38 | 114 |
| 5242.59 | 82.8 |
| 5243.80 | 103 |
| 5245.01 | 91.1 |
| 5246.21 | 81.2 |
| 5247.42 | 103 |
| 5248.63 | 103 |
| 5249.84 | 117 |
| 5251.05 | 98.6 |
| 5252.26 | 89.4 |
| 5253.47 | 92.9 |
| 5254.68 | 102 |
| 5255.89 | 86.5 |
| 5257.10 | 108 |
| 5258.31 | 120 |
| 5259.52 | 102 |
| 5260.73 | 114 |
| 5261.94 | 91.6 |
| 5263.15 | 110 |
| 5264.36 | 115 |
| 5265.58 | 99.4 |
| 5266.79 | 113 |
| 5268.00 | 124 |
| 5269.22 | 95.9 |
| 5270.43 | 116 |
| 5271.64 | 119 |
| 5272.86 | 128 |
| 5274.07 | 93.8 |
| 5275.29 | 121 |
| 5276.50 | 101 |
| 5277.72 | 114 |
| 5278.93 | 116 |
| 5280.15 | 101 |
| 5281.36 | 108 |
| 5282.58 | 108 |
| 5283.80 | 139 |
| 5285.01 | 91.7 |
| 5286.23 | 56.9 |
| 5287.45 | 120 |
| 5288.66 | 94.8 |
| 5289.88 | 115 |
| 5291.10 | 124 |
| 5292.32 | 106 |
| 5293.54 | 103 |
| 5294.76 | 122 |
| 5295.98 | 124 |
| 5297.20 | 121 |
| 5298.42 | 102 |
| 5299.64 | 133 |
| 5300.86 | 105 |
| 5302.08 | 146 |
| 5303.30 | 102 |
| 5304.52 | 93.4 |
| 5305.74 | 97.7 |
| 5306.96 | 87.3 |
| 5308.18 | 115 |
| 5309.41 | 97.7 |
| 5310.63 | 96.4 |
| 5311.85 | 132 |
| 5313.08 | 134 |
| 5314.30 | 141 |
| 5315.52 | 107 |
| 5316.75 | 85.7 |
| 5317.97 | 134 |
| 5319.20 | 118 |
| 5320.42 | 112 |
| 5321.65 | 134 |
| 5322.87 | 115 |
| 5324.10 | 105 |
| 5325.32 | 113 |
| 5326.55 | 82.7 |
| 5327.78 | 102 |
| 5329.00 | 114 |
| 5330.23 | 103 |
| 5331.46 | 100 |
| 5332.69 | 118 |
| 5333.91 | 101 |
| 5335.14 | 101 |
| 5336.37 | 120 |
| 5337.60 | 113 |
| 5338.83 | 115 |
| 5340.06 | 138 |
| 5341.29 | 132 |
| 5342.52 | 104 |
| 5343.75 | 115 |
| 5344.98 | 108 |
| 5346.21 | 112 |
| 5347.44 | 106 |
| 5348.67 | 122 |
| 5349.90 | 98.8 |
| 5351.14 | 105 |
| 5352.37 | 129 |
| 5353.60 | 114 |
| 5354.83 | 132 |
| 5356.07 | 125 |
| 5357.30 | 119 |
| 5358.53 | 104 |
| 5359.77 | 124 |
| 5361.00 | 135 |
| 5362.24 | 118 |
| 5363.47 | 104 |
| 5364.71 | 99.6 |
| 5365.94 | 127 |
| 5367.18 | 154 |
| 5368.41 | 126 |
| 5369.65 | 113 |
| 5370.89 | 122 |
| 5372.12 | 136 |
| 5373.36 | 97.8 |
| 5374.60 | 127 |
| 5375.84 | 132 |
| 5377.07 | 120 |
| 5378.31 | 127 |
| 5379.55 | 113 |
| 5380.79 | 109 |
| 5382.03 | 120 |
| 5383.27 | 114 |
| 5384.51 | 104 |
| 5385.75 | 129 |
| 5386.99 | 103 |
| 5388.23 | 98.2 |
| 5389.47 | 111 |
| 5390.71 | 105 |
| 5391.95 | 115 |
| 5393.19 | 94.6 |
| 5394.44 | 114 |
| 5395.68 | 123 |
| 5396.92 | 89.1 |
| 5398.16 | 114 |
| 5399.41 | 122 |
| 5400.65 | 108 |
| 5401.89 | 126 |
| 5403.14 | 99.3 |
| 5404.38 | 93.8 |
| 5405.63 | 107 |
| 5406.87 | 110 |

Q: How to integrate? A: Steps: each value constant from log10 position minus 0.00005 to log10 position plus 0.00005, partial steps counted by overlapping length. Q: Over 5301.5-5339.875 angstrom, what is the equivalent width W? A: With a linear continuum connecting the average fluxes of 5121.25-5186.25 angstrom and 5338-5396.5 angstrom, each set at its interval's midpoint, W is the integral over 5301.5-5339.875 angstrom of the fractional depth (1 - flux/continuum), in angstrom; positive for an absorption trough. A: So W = 1.3 angstrom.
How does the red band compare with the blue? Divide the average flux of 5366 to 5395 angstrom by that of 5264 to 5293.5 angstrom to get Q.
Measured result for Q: 1.1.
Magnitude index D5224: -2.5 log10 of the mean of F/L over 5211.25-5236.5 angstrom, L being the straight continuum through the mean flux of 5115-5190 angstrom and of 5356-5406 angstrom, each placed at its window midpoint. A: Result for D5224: 0.049 mag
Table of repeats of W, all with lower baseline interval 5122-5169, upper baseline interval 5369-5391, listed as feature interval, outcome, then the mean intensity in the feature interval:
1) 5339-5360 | -0.3 angstrom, 117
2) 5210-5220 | 0.4 angstrom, 109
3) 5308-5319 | -0.1 angstrom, 116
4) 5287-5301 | 0.0 angstrom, 114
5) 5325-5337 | 1.0 angstrom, 105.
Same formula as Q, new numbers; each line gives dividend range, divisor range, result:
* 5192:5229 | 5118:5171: 0.97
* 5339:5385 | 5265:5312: 1.08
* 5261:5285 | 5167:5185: 1.11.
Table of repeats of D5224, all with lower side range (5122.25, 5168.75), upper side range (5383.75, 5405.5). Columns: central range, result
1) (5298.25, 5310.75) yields 0.03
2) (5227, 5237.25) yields 0.04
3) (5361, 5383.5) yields -0.11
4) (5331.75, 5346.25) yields -0.05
